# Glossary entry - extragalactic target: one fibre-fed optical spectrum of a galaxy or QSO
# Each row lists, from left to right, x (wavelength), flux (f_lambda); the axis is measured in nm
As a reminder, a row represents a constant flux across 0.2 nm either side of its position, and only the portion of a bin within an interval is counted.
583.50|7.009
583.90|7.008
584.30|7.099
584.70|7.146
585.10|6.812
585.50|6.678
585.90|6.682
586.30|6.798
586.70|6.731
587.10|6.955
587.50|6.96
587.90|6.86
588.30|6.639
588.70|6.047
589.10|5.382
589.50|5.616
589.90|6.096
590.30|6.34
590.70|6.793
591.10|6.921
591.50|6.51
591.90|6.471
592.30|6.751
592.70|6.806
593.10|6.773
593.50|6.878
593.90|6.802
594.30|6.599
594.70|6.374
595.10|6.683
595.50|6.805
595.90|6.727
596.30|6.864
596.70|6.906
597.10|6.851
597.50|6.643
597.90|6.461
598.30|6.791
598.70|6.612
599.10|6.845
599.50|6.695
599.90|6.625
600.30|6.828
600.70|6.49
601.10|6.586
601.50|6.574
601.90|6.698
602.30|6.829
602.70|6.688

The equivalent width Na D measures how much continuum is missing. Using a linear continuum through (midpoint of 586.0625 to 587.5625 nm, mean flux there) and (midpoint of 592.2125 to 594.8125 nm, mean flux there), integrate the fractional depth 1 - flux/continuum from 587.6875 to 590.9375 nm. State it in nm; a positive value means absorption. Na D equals 0.271 nm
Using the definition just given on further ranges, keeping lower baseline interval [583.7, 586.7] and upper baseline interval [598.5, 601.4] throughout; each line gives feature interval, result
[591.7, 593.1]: 0.02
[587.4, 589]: 0.07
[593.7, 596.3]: 0.02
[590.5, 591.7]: 0.01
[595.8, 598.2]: -0.01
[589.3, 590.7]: 0.14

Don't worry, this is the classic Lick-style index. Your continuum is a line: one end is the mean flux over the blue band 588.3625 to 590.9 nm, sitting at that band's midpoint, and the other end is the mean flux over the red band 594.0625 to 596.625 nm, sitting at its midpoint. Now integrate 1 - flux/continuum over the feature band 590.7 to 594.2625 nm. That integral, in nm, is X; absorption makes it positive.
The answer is -0.20 nm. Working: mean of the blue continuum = 6.08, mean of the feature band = 6.74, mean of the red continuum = 6.69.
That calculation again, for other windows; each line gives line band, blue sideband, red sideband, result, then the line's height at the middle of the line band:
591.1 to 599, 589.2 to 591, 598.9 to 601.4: -0.34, 6.44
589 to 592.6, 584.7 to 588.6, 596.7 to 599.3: 0.21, 6.76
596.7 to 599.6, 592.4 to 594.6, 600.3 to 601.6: -0.03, 6.65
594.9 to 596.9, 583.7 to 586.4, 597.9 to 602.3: -0.02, 6.73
